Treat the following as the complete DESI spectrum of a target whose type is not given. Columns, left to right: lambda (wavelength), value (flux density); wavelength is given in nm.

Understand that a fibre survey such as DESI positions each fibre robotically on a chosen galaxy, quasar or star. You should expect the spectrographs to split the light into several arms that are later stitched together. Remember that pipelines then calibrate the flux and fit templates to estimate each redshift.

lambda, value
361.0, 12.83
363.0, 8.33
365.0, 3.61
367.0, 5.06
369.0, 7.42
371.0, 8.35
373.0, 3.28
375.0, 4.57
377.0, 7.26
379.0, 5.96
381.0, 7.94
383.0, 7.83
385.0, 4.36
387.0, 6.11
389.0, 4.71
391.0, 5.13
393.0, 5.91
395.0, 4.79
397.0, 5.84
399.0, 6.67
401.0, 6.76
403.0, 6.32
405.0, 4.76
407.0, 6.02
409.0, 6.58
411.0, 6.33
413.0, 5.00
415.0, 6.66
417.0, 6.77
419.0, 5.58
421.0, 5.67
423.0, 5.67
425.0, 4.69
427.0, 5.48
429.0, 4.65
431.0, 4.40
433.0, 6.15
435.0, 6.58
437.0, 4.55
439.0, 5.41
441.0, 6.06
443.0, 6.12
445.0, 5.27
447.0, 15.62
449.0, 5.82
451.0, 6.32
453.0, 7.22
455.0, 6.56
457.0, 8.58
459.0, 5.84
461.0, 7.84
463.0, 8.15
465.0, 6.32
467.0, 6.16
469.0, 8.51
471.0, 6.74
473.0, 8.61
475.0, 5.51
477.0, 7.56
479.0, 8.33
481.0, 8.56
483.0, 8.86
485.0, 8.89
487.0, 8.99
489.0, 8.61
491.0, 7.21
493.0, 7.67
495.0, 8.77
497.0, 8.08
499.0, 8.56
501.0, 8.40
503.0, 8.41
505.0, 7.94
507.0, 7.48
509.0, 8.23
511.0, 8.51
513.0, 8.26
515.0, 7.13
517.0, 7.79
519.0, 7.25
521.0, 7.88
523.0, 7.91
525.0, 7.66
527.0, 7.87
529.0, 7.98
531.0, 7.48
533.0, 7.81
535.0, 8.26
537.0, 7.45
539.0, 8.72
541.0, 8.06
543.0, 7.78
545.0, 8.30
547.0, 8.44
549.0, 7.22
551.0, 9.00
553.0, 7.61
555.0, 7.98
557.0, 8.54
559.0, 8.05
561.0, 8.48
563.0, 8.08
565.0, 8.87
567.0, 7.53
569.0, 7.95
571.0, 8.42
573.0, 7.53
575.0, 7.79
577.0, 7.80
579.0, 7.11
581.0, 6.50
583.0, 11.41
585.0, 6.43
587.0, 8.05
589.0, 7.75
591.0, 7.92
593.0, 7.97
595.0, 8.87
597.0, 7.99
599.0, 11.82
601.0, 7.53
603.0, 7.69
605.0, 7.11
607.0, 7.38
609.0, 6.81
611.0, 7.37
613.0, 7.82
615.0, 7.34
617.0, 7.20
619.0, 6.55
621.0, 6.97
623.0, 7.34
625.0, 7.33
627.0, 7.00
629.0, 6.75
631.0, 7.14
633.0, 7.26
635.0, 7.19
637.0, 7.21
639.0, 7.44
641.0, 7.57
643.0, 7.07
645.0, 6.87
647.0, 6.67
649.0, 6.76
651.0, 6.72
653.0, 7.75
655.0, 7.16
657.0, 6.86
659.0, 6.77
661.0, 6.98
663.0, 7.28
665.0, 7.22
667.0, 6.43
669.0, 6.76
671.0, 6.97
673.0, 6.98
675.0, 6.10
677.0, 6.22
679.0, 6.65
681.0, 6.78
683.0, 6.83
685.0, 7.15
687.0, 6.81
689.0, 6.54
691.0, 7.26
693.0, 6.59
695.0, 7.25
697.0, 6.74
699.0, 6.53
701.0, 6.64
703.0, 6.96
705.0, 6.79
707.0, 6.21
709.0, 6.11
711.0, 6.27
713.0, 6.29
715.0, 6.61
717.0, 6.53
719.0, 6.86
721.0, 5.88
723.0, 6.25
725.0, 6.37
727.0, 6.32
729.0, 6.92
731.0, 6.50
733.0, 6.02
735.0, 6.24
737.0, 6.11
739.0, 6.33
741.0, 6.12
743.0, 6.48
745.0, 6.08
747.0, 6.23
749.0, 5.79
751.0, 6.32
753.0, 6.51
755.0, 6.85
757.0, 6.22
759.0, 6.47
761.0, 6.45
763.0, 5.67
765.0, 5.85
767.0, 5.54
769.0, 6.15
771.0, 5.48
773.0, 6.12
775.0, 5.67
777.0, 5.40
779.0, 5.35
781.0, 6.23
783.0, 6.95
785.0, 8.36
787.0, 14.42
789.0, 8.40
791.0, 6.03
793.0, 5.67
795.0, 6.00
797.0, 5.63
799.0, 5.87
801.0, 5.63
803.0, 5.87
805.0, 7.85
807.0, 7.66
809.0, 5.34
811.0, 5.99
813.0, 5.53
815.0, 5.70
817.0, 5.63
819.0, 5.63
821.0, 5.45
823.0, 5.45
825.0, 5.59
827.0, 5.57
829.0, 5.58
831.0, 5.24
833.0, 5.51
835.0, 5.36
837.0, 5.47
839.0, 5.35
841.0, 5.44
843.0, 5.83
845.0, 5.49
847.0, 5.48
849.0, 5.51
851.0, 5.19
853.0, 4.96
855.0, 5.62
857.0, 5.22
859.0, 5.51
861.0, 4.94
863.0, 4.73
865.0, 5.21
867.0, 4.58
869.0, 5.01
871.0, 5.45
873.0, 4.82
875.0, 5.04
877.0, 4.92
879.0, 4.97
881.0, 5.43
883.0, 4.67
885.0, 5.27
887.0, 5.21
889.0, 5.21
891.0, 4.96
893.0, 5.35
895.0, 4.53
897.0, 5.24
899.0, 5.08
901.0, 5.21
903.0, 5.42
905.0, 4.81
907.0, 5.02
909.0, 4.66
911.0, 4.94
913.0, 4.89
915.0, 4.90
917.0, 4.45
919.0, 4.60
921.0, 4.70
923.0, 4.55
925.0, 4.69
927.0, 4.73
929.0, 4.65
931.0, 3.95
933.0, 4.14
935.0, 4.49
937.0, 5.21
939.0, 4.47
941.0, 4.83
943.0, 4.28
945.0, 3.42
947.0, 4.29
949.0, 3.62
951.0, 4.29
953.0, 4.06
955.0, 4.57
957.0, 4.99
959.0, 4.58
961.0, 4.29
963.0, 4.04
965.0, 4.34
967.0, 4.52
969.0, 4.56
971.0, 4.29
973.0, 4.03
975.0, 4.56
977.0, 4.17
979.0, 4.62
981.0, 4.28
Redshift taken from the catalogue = 0.20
